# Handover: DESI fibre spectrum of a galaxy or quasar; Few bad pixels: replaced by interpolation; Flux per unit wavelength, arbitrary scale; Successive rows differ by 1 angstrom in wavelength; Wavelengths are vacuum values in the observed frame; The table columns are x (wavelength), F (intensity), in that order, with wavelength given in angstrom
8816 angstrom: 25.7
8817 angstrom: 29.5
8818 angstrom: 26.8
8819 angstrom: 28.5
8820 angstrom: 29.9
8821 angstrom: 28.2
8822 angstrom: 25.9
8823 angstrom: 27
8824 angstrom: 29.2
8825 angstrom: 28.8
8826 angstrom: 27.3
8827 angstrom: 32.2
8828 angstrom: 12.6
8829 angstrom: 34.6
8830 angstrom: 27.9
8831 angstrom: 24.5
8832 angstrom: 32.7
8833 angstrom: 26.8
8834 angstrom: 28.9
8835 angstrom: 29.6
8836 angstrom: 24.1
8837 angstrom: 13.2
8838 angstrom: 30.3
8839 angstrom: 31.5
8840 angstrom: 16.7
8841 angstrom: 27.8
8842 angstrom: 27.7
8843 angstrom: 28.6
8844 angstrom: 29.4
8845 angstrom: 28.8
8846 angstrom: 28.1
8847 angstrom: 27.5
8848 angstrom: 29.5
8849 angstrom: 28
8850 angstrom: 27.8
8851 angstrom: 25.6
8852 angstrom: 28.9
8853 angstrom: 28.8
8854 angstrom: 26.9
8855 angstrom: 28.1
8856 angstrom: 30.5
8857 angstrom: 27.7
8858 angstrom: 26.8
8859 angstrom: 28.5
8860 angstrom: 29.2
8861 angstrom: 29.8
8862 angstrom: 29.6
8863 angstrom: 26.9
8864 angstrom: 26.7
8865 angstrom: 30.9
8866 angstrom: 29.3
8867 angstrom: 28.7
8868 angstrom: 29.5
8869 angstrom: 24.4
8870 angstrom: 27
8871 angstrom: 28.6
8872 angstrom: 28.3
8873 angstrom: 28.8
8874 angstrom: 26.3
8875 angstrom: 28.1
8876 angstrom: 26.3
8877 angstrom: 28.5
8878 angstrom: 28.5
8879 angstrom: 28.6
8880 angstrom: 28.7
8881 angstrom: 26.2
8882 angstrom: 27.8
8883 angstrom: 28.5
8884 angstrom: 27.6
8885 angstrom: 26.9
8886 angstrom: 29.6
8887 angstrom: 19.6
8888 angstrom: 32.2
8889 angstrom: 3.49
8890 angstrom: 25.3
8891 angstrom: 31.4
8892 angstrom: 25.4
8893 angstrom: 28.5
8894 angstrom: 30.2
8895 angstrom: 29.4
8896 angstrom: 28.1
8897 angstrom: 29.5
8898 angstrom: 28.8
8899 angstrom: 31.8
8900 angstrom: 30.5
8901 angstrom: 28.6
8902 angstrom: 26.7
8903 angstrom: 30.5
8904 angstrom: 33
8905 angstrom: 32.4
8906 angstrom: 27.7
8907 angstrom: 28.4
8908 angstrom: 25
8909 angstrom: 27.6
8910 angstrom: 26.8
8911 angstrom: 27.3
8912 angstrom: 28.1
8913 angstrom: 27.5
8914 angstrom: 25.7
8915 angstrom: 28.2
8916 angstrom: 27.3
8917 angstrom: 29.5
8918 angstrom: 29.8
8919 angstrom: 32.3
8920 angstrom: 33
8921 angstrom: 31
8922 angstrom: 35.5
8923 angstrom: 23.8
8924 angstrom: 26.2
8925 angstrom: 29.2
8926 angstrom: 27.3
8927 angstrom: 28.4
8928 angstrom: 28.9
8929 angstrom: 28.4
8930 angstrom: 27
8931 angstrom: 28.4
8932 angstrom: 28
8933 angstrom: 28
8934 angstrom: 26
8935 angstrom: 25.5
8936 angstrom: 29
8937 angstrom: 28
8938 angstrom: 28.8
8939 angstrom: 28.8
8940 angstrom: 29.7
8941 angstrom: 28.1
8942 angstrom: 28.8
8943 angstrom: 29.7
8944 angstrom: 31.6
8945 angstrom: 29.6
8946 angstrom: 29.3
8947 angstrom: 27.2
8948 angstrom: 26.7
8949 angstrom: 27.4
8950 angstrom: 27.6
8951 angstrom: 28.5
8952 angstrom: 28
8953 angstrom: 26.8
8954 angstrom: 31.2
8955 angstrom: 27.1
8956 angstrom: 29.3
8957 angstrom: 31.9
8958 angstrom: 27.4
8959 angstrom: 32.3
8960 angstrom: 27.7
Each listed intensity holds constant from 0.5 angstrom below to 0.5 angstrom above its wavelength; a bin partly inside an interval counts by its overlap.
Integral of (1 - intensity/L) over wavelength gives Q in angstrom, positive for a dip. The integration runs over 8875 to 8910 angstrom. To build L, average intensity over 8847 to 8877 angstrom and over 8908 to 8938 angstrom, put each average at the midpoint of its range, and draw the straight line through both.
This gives 0.7 angstrom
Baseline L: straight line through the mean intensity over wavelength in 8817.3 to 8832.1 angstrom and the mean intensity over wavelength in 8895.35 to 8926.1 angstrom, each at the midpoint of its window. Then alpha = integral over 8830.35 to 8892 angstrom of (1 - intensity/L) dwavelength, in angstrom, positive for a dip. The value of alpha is 2.0 angstrom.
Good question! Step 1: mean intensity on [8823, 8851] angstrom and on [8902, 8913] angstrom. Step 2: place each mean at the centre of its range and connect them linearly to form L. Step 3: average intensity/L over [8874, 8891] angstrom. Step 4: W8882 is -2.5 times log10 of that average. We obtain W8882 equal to 0.075 mag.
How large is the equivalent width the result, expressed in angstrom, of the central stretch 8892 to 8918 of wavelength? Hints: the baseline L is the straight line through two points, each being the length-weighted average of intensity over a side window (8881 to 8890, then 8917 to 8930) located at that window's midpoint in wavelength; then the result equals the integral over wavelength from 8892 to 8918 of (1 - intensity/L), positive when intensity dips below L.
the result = -1.6 angstrom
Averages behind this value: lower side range 24.6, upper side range 29.4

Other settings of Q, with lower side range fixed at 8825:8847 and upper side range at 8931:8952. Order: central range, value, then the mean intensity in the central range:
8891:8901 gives -0.55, 29.2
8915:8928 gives -0.62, 29.4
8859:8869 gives -0.53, 28.7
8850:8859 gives -0.27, 27.9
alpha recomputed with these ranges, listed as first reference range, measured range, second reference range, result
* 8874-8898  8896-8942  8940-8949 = -1.1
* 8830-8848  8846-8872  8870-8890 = -1.5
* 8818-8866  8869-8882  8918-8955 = 0.1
